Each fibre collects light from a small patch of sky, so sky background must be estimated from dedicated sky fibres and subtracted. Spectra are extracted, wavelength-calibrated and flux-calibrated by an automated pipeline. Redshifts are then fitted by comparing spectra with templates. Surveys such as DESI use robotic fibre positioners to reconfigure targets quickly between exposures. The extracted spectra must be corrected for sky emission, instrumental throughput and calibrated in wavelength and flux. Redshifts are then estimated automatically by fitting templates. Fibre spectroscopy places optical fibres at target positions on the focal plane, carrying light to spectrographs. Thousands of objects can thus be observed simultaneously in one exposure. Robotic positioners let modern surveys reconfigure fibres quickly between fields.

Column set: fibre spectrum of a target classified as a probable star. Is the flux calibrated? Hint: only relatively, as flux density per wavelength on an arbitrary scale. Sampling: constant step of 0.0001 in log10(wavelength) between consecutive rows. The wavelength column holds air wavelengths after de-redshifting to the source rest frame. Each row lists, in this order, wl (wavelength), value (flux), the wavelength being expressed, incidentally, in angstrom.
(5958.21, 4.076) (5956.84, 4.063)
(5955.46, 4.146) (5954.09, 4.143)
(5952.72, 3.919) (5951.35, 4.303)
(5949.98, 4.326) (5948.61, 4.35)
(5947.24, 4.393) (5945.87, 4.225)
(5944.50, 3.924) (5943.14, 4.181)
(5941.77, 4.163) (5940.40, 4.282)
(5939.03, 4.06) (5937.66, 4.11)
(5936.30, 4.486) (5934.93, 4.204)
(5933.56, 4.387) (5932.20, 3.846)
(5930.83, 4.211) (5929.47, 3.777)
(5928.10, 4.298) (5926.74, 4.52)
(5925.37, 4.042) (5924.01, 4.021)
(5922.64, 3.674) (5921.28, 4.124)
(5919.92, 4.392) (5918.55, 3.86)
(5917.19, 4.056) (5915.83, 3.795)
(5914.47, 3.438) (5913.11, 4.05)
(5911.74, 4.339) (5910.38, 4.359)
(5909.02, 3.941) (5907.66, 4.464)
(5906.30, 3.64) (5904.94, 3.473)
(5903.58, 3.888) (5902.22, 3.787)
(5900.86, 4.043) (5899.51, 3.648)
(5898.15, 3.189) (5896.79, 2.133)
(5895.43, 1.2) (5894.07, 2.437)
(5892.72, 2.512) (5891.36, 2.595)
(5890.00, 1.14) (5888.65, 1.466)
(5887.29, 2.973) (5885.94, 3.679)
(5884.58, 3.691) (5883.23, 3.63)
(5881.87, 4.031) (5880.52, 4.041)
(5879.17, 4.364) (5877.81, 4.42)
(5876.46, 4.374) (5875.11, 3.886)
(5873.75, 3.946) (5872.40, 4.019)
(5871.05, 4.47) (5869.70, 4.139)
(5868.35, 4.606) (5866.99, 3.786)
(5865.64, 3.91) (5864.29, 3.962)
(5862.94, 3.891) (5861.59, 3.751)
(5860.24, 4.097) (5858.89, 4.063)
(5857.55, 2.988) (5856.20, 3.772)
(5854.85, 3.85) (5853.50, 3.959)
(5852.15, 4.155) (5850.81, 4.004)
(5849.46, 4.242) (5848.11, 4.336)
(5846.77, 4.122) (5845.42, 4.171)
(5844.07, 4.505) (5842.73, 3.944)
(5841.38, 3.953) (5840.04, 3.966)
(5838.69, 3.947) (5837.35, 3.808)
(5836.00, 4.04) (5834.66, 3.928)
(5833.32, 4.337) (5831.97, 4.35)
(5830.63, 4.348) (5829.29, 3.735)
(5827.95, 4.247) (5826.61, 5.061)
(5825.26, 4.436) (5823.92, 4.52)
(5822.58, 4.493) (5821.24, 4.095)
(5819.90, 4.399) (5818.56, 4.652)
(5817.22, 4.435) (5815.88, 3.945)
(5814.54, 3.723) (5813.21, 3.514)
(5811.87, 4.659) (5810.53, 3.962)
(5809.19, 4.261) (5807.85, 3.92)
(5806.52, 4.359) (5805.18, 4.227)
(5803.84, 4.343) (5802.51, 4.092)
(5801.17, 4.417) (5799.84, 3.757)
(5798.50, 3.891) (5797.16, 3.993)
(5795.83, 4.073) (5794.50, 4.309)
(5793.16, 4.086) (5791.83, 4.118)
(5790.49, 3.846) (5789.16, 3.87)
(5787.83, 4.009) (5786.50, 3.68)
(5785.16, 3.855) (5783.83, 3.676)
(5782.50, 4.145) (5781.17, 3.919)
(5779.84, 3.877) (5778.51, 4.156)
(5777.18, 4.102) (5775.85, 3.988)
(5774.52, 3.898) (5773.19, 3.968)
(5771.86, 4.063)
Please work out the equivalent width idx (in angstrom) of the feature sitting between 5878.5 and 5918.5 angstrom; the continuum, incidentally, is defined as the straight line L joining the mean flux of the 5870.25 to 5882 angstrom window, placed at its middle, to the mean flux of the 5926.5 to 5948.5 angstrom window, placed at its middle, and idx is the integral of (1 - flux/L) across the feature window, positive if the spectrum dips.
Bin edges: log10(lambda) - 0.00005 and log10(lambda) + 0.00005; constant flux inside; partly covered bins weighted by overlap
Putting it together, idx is 7.6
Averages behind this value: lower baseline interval 4.18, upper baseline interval 4.19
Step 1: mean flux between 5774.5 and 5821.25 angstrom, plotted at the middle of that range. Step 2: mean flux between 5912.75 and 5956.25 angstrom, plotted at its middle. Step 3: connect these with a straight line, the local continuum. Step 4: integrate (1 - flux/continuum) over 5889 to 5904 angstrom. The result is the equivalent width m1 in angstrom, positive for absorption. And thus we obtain 5.0 angstrom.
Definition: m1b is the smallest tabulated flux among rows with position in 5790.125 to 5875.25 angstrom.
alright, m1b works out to 2.988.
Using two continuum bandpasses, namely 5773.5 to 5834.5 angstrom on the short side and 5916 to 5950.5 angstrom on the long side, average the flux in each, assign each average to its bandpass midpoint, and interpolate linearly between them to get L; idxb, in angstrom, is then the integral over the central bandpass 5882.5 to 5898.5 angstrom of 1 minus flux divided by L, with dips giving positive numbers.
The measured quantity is 6.2 angstrom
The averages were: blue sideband 4.13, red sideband 4.15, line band 2.54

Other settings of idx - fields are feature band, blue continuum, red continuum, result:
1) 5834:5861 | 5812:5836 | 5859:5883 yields 1.2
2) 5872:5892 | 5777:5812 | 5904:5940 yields 2.9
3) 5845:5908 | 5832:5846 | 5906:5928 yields 6.8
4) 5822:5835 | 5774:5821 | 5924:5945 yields -0.9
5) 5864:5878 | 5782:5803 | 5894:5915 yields -1.8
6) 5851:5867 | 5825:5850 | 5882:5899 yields -1.4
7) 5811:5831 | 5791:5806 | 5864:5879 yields -0.7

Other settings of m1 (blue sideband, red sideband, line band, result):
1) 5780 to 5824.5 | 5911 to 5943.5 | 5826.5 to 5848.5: -0.2 angstrom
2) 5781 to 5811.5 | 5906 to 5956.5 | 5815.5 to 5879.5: -0.9 angstrom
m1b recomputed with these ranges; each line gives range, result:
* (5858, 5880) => 3.751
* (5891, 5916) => 1.2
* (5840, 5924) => 1.14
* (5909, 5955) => 3.438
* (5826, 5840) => 3.735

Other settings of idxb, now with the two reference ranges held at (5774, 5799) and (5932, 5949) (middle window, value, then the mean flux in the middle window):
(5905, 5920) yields 0.6 angstrom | 3.99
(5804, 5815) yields -0.2 angstrom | 4.1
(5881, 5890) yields 2.2 angstrom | 3.11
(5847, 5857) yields 0.1 angstrom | 4.04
